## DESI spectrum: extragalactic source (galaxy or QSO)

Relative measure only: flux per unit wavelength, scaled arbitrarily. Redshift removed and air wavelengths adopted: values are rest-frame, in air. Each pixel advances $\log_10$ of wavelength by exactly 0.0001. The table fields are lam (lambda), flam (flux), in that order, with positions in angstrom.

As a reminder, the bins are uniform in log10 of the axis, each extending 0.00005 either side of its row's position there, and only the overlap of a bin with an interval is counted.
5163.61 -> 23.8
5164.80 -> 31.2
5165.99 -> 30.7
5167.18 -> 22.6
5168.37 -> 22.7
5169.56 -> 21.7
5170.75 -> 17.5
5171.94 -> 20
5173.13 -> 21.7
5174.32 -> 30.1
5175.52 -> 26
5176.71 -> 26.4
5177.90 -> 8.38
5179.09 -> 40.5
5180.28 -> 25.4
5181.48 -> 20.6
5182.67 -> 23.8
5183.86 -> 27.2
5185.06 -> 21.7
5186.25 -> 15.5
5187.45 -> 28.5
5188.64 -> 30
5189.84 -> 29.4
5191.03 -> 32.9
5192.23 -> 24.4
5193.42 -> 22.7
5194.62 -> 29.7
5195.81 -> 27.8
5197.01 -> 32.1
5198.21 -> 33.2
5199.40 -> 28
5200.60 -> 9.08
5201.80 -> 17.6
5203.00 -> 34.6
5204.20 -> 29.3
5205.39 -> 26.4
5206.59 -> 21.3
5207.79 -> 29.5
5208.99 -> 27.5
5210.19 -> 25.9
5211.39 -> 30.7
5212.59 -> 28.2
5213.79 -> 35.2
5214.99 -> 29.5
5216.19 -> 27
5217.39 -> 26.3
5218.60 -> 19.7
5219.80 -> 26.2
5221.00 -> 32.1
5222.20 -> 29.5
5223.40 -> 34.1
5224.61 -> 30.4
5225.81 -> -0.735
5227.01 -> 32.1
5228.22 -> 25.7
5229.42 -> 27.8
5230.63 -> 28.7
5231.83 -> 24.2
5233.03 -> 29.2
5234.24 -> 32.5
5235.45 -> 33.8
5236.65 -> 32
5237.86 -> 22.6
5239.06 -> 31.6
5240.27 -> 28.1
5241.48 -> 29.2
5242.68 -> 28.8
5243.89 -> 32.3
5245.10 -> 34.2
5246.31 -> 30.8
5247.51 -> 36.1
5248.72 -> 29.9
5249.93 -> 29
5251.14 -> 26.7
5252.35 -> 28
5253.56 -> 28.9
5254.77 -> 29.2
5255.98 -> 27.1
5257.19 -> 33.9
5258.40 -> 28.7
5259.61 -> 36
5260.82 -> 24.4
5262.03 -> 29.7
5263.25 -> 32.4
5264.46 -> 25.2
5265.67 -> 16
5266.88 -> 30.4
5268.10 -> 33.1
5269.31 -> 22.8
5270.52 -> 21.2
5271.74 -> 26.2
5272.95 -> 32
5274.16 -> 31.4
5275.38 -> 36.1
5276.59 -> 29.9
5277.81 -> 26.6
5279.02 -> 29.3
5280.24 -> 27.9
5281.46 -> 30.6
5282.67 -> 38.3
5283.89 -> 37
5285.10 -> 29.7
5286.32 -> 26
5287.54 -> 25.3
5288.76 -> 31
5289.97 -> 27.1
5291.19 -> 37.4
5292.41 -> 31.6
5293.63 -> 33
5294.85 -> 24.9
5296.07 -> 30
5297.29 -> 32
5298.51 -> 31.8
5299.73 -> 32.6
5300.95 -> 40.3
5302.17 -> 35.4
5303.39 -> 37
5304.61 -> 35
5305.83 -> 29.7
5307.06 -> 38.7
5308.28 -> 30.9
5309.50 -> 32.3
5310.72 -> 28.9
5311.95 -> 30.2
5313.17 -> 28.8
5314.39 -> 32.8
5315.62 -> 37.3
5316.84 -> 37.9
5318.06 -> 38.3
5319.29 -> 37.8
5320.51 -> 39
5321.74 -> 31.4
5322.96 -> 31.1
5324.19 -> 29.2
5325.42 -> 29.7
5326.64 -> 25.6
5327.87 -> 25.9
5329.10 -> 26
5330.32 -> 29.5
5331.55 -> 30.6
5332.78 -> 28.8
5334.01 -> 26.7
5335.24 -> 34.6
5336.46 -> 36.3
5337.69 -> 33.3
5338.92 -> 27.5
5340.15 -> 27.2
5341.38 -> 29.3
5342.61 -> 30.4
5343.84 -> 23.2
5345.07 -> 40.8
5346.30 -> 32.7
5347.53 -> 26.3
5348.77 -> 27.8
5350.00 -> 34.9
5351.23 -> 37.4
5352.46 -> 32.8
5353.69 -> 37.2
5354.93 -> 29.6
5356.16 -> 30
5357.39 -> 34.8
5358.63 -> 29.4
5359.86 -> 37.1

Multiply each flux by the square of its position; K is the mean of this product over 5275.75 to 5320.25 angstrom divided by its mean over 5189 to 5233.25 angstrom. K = 1.24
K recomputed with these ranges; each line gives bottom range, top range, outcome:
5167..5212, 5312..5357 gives 1.32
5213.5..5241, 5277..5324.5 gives 1.21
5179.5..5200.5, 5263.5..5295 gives 1.15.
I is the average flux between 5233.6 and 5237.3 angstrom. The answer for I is 32.5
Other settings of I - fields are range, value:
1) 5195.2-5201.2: 26.1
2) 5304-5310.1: 33.3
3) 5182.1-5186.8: 22.1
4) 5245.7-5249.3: 32.3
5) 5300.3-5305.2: 36.9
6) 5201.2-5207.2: 25.9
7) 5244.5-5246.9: 32.5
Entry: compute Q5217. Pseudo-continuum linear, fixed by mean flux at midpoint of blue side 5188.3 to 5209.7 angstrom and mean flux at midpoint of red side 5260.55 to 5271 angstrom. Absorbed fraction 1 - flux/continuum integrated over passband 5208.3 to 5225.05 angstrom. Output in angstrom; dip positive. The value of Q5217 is -1.2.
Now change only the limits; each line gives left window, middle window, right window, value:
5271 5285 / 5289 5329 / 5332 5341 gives -2.1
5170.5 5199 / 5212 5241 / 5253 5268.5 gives -0.3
